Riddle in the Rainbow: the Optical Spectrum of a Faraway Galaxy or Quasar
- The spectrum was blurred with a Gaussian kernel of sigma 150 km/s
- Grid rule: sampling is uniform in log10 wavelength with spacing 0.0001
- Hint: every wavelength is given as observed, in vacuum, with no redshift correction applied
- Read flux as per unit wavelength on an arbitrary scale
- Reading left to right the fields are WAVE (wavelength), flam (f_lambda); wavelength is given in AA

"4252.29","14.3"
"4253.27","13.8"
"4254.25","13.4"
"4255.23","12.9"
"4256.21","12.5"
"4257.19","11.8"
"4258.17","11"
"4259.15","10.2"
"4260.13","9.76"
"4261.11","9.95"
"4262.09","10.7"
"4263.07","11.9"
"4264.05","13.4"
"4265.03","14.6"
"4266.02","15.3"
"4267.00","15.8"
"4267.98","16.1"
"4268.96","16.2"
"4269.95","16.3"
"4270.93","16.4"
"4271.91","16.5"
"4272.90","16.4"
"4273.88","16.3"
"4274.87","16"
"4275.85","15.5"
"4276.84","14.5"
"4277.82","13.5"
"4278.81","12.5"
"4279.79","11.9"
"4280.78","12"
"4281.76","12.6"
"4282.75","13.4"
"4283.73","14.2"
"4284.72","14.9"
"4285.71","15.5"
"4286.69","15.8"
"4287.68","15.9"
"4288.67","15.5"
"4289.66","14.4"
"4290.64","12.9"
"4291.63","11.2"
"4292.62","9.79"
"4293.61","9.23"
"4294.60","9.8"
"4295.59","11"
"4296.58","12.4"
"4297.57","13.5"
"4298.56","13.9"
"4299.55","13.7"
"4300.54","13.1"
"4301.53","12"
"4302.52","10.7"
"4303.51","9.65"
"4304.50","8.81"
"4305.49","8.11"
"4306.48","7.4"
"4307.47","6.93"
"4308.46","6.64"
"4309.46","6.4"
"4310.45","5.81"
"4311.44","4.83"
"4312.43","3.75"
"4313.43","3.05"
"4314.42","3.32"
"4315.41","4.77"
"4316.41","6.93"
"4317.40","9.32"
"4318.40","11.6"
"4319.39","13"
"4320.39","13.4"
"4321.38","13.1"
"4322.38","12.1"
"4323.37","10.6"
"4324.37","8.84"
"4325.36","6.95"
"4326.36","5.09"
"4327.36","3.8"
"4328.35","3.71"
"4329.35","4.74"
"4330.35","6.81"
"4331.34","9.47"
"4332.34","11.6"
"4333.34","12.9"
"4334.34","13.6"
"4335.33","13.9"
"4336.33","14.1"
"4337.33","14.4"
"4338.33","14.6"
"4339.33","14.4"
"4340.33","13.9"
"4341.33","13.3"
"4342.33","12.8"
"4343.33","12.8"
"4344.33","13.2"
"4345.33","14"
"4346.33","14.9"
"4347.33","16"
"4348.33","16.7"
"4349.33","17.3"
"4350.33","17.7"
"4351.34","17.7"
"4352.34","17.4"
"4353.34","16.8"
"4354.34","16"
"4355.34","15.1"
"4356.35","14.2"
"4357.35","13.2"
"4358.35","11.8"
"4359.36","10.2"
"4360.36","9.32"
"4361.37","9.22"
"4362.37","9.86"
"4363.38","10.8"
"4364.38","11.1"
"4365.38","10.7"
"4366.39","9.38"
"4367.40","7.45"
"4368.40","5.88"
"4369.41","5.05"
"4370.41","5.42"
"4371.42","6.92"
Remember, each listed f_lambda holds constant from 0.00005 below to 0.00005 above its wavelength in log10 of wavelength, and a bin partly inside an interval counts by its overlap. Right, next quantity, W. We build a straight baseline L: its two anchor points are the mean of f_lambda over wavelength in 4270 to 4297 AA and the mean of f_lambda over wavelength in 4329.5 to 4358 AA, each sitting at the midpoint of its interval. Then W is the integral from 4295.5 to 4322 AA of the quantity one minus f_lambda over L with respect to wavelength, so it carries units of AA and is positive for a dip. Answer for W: 9.08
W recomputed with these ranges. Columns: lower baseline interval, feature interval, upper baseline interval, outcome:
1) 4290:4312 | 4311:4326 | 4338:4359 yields 4.4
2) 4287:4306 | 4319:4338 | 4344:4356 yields 5.6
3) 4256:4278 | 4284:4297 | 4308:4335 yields -1.7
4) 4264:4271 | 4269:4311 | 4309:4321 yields -2.7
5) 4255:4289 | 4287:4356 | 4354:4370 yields 3.8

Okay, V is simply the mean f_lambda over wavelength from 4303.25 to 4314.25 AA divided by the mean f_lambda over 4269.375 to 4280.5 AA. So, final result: 0.42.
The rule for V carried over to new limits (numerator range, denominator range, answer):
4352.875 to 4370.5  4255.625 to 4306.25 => 0.82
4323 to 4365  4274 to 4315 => 1.10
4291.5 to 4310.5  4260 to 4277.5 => 0.69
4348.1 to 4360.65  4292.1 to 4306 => 1.34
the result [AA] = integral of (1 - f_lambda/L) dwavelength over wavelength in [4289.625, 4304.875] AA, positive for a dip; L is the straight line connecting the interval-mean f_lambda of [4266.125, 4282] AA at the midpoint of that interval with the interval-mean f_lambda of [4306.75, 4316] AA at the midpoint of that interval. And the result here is -4.97 AA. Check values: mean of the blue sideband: 15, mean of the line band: 11.6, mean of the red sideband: 5.13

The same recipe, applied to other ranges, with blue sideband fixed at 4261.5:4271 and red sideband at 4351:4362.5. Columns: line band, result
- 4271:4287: -0.1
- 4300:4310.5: 3.9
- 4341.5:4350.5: -0.9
